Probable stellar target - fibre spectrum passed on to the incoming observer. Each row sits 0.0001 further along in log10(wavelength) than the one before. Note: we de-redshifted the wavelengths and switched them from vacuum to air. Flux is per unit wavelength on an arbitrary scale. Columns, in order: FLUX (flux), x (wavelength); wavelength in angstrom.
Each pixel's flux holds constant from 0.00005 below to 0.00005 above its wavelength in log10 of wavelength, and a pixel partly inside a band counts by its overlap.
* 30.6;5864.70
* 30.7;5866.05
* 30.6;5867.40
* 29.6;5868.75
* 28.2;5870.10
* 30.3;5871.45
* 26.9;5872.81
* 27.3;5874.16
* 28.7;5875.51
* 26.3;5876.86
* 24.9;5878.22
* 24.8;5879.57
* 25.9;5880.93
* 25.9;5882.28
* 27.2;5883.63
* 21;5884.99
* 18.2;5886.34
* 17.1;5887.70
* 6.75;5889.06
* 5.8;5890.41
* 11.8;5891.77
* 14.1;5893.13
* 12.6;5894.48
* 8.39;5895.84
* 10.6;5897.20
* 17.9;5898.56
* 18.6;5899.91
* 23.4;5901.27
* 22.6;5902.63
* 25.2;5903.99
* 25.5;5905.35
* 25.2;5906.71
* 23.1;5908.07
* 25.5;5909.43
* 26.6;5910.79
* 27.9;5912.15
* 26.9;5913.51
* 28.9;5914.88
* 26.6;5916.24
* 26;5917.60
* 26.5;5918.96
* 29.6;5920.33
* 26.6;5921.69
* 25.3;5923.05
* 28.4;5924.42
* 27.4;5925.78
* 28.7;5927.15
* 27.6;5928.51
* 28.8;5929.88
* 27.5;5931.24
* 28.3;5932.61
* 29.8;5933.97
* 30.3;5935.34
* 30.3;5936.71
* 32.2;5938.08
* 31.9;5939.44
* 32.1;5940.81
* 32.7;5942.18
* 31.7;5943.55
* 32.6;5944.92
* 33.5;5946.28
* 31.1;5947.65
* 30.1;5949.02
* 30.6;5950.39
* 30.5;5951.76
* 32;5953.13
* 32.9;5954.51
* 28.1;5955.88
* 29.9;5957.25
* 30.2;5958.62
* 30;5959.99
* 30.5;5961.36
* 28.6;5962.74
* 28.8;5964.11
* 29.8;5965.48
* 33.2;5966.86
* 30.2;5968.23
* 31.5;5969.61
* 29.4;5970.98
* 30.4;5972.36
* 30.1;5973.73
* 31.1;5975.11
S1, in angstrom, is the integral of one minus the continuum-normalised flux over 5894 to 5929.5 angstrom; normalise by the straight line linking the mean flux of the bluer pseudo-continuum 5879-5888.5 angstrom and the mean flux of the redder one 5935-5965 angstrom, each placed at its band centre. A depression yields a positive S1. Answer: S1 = 3.1 angstrom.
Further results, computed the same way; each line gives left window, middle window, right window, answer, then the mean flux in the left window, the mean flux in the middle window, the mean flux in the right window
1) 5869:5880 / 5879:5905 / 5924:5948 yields 9.5 angstrom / 27.3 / 17.8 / 30.3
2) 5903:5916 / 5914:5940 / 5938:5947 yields 0.9 angstrom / 26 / 28.4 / 32.4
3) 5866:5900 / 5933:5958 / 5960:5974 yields -3.0 angstrom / 21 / 31.2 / 30.2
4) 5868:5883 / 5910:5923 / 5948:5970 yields 0.7 angstrom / 27.2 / 27.2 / 30.4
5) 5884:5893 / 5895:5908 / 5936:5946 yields -0.8 angstrom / 13.9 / 19.8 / 32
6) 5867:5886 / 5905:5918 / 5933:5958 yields 1.2 angstrom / 26.8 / 26.2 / 31.2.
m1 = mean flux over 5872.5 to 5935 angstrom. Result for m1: 23.3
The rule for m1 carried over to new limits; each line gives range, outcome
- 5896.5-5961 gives 27.8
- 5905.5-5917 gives 26.3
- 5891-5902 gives 14.6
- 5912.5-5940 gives 28.4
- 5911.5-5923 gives 27.3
